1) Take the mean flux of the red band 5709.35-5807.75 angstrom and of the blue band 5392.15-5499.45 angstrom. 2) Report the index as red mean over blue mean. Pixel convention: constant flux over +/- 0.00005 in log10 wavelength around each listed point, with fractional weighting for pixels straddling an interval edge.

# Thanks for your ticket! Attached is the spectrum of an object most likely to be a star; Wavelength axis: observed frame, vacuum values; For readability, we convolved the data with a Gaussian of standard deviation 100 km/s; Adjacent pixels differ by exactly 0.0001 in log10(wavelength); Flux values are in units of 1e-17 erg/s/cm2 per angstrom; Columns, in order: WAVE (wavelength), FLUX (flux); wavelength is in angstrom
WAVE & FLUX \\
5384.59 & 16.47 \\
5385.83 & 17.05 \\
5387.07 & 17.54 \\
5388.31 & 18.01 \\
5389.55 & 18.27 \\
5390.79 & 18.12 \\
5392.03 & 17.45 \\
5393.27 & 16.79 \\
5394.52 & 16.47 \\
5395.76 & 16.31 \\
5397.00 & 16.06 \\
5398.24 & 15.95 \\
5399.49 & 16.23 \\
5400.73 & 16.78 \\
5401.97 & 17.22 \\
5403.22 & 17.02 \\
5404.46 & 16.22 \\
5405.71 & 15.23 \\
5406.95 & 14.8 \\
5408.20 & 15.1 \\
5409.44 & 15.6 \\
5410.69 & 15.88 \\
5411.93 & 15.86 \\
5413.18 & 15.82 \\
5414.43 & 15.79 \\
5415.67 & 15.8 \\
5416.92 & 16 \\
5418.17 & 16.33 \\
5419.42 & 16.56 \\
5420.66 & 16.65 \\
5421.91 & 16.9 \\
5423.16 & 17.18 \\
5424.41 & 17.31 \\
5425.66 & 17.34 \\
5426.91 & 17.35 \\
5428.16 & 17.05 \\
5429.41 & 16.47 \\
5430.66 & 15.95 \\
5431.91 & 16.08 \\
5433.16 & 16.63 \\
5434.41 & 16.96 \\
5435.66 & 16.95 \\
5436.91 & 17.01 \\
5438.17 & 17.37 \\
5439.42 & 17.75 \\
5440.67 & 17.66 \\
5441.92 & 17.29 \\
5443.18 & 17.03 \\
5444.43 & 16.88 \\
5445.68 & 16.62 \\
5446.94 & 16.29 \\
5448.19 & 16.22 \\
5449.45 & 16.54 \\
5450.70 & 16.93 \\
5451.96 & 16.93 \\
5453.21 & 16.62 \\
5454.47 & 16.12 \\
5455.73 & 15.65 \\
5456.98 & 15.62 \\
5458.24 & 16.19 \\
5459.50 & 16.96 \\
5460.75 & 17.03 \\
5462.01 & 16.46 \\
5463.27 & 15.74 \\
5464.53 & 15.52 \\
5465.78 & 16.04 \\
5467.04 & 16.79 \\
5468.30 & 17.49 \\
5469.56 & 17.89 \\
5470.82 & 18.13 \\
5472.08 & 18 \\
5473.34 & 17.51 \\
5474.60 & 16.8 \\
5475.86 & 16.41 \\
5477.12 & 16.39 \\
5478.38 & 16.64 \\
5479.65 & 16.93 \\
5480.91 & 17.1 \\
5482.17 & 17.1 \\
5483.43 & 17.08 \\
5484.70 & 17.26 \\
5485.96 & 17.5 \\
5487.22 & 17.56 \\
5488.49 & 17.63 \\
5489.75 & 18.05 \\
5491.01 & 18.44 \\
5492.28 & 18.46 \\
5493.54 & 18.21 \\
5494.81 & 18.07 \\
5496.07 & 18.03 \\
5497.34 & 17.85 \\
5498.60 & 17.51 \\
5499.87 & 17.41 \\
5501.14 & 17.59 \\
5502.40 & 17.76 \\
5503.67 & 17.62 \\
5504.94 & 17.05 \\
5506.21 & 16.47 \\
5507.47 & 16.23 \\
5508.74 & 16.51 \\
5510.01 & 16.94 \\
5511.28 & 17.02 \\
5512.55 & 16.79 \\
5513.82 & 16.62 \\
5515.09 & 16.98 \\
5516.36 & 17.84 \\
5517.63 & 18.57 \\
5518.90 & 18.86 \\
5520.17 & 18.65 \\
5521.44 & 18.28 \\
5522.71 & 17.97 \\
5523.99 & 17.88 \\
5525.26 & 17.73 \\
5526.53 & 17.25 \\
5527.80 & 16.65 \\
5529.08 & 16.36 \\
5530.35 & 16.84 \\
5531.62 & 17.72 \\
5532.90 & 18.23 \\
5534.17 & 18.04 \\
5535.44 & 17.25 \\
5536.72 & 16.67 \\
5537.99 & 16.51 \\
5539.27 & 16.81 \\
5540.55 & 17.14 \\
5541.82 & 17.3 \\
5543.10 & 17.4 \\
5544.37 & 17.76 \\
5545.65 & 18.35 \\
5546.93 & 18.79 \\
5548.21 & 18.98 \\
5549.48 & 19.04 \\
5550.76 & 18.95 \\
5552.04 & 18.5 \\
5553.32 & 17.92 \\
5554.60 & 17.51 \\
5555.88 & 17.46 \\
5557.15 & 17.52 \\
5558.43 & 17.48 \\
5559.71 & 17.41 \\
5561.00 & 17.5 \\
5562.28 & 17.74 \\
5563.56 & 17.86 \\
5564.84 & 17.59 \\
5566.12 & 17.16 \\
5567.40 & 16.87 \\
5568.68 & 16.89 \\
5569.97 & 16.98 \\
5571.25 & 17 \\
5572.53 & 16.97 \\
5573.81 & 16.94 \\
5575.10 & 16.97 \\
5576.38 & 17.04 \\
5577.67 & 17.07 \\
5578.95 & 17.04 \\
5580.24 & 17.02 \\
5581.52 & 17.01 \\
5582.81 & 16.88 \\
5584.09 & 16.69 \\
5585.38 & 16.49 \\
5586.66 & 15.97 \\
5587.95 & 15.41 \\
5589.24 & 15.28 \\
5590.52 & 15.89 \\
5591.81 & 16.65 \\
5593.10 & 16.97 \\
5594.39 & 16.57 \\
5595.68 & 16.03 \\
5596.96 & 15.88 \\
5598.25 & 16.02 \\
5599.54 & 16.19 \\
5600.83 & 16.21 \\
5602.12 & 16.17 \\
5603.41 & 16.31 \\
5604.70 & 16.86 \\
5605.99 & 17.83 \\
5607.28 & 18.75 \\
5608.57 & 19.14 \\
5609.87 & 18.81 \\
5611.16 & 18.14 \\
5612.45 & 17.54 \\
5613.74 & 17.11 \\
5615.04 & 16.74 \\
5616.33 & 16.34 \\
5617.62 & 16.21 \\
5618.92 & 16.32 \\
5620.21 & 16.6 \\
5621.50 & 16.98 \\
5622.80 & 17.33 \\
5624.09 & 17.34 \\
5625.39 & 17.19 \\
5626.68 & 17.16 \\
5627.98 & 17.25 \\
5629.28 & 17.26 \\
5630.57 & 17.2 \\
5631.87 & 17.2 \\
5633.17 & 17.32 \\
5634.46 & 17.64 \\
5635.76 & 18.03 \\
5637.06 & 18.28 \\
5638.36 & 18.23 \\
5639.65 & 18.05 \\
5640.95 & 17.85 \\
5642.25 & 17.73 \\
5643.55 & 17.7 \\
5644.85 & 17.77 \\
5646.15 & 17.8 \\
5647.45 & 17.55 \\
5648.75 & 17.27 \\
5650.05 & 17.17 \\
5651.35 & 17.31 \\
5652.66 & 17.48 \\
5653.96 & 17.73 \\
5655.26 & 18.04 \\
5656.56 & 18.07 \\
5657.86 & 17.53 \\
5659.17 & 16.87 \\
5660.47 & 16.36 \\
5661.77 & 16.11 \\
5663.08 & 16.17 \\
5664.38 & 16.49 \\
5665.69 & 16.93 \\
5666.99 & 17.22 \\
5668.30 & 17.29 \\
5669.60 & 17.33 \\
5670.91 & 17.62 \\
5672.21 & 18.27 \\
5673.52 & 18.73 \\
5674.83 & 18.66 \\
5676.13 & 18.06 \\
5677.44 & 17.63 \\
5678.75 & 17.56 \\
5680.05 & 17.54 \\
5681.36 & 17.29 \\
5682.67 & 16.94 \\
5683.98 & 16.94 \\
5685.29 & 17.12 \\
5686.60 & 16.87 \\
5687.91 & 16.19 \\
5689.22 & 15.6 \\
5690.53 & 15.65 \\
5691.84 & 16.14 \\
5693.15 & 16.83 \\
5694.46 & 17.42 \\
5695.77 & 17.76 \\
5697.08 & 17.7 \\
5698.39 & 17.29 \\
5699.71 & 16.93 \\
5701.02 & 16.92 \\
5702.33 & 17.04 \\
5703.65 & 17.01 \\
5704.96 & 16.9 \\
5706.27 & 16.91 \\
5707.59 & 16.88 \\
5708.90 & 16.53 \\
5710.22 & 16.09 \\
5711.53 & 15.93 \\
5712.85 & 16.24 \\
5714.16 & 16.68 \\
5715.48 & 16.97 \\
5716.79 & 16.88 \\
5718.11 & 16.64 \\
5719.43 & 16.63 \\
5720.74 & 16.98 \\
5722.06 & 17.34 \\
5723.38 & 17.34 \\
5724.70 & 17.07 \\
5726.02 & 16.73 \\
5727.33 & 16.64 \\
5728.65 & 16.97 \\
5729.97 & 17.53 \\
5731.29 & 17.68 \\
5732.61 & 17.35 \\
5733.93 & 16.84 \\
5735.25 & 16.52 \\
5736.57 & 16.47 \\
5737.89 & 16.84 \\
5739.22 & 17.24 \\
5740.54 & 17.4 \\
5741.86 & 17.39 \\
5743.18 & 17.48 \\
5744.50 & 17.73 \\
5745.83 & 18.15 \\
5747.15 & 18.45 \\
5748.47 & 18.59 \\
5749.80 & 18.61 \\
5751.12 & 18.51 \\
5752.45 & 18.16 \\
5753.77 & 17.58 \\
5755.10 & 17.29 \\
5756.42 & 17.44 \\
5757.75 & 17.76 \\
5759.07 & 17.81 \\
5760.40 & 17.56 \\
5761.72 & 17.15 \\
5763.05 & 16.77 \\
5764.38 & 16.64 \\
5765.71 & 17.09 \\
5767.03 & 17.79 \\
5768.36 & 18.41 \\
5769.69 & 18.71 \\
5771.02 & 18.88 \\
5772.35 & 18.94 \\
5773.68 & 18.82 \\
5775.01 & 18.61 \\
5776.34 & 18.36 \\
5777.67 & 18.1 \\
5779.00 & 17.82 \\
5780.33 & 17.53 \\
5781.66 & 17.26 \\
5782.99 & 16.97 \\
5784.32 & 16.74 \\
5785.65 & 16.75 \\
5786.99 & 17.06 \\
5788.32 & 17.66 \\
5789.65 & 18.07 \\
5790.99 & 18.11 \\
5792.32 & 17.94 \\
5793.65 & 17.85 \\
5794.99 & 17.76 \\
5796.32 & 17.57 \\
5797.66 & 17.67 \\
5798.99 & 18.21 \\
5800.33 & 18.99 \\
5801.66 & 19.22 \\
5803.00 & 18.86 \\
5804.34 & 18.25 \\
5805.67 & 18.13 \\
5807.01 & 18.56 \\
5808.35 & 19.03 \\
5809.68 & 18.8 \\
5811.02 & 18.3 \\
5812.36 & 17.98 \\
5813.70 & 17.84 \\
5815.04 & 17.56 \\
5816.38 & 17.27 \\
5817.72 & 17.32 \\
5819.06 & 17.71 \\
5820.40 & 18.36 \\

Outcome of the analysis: 1.0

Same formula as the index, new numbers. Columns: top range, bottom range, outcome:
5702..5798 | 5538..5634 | 1.02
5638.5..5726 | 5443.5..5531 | 1.00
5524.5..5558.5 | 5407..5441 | 1.07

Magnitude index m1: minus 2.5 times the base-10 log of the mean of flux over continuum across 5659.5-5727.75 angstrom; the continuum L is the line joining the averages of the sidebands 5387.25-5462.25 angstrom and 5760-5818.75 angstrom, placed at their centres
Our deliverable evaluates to 0.04 mag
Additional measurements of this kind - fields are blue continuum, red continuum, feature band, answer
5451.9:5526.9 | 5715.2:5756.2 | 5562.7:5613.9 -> 0.02 mag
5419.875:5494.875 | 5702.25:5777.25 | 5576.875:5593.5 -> 0.04 mag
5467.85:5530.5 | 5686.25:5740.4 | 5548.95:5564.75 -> -0.04 mag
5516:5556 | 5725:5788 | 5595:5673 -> 0.03 mag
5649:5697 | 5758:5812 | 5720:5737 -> 0.03 mag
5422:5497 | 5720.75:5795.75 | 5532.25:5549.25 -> -0.03 mag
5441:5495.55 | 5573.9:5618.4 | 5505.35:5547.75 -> -0.03 mag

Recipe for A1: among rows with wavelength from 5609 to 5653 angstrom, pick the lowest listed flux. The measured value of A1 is 16.21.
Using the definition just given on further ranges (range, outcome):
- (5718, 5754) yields 16.47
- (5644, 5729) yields 15.6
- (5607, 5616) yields 16.74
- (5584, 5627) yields 15.28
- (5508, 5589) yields 15.41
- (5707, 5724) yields 15.93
